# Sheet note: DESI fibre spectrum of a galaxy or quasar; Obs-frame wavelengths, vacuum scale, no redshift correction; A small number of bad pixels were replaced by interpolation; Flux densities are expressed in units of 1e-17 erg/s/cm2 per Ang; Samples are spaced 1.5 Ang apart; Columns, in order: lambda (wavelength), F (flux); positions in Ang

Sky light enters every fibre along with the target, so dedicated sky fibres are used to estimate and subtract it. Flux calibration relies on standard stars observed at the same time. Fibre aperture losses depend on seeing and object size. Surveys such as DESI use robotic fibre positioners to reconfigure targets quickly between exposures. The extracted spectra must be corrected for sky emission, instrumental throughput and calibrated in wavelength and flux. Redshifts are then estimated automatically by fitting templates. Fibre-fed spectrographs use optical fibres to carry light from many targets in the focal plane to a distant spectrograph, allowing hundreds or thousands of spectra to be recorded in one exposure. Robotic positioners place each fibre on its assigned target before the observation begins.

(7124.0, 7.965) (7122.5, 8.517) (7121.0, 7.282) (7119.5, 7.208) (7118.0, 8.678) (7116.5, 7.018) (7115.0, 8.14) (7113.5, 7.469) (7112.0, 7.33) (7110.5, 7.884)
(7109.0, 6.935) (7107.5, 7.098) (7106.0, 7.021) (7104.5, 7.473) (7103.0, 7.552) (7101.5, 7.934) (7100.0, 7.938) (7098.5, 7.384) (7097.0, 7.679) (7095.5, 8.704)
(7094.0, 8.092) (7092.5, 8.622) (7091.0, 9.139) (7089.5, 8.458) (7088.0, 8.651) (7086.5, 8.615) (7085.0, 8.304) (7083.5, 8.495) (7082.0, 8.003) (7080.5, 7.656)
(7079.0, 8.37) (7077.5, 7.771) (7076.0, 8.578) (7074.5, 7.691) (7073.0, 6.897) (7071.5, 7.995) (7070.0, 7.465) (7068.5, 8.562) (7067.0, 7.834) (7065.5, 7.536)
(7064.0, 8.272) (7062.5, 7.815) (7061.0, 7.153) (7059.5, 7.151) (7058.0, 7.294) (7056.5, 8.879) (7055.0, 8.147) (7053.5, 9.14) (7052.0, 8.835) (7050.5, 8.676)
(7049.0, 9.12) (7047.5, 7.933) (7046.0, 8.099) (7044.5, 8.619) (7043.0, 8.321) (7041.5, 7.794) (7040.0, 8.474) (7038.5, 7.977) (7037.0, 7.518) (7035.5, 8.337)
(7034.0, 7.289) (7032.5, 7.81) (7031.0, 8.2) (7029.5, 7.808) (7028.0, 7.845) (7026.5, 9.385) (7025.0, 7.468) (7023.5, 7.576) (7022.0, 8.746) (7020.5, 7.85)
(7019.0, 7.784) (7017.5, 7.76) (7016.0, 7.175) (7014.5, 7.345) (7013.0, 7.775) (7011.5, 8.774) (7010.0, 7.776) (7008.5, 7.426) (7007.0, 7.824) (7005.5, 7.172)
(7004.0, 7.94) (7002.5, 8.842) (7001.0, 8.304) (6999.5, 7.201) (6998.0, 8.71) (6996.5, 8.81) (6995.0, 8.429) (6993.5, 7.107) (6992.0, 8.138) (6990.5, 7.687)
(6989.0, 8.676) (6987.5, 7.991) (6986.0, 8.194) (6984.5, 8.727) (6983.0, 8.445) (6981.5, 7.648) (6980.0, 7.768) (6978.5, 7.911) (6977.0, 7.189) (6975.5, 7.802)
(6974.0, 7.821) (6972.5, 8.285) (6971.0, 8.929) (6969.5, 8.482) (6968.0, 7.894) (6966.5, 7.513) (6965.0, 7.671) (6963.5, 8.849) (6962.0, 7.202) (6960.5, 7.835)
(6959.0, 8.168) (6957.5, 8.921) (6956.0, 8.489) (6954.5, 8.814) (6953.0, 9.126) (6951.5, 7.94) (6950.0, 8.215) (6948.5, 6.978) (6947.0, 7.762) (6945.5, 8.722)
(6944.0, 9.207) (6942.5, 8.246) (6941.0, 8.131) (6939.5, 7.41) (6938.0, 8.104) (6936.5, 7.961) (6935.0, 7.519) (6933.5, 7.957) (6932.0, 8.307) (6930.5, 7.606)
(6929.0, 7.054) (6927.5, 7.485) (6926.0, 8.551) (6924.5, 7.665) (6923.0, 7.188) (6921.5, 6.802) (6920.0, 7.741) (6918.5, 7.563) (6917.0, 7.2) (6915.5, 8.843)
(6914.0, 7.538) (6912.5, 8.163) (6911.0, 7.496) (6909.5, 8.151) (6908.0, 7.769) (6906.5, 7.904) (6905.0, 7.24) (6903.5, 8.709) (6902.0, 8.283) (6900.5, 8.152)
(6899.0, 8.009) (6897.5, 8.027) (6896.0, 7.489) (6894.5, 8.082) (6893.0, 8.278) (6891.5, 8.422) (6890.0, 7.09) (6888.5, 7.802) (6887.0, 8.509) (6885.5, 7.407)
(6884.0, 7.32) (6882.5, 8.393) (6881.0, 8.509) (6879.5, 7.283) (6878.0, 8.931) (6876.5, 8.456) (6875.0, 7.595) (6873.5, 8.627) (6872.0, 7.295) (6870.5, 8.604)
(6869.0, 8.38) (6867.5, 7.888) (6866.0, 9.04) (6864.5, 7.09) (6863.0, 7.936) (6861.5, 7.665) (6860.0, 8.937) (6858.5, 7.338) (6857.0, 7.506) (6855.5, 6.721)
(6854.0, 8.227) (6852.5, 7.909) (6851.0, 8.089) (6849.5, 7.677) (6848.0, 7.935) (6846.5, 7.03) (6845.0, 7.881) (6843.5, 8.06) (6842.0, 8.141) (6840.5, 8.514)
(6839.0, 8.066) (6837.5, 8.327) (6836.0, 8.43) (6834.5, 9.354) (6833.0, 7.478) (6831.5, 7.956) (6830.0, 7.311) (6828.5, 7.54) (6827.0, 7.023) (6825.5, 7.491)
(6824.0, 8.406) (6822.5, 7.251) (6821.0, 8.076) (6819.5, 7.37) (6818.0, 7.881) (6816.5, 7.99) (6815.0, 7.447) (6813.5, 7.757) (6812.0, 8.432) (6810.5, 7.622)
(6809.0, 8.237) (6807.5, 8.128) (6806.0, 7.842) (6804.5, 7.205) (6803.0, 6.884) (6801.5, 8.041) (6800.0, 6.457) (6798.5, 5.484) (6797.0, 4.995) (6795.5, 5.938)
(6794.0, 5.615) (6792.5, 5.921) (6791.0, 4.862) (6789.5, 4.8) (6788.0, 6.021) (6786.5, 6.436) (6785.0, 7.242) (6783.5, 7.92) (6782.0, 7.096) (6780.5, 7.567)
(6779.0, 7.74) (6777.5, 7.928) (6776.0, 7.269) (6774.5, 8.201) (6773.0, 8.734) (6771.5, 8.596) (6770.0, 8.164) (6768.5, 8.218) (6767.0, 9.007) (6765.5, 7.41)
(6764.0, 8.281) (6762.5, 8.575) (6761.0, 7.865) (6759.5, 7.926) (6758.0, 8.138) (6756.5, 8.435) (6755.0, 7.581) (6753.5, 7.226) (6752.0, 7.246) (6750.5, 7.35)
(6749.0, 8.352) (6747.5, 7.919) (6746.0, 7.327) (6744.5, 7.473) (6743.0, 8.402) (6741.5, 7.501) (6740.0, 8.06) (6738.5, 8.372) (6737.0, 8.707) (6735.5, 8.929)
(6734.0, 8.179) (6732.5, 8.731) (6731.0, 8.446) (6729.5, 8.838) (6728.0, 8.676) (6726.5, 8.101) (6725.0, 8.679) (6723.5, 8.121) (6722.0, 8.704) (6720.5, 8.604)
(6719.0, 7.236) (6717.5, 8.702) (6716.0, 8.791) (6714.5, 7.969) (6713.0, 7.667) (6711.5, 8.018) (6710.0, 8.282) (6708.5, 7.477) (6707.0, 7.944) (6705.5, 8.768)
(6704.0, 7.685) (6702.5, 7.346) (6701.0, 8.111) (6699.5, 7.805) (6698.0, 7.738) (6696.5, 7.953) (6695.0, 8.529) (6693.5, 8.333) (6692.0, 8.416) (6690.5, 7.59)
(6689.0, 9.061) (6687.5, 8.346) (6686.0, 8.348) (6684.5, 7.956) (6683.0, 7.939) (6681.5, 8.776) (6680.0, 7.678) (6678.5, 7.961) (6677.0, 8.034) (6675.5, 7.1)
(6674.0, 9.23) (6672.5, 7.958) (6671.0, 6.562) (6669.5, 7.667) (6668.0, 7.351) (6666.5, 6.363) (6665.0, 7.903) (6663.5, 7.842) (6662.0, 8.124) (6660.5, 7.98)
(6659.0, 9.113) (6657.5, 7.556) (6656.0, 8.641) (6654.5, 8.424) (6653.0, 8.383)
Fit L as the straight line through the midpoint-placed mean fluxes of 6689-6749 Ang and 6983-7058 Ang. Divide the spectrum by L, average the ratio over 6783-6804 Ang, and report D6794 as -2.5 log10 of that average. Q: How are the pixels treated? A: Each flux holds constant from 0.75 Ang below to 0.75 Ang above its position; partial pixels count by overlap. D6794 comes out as 0.30 mag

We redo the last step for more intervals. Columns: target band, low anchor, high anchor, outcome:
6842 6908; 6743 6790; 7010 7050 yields -0.01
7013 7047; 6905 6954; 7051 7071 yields 0.00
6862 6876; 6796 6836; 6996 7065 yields -0.05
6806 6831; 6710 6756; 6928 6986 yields 0.05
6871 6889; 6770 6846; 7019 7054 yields -0.05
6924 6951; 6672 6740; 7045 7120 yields 0.02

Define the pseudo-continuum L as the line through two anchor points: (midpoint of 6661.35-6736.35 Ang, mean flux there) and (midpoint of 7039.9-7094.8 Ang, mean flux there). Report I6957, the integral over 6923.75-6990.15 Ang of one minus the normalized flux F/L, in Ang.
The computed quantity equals 0.6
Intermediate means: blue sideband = 8.09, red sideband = 8.17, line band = 8.07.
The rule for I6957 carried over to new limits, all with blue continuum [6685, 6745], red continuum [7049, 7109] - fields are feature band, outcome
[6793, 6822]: 3.36 Ang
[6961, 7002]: 0.10 Ang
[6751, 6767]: 0.55 Ang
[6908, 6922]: 0.64 Ang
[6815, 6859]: 1.78 Ang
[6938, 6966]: -0.36 Ang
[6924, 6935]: 0.43 Ang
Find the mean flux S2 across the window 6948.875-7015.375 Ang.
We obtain 8.08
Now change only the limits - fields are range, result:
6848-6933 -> 7.89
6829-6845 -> 8.14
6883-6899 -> 7.86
